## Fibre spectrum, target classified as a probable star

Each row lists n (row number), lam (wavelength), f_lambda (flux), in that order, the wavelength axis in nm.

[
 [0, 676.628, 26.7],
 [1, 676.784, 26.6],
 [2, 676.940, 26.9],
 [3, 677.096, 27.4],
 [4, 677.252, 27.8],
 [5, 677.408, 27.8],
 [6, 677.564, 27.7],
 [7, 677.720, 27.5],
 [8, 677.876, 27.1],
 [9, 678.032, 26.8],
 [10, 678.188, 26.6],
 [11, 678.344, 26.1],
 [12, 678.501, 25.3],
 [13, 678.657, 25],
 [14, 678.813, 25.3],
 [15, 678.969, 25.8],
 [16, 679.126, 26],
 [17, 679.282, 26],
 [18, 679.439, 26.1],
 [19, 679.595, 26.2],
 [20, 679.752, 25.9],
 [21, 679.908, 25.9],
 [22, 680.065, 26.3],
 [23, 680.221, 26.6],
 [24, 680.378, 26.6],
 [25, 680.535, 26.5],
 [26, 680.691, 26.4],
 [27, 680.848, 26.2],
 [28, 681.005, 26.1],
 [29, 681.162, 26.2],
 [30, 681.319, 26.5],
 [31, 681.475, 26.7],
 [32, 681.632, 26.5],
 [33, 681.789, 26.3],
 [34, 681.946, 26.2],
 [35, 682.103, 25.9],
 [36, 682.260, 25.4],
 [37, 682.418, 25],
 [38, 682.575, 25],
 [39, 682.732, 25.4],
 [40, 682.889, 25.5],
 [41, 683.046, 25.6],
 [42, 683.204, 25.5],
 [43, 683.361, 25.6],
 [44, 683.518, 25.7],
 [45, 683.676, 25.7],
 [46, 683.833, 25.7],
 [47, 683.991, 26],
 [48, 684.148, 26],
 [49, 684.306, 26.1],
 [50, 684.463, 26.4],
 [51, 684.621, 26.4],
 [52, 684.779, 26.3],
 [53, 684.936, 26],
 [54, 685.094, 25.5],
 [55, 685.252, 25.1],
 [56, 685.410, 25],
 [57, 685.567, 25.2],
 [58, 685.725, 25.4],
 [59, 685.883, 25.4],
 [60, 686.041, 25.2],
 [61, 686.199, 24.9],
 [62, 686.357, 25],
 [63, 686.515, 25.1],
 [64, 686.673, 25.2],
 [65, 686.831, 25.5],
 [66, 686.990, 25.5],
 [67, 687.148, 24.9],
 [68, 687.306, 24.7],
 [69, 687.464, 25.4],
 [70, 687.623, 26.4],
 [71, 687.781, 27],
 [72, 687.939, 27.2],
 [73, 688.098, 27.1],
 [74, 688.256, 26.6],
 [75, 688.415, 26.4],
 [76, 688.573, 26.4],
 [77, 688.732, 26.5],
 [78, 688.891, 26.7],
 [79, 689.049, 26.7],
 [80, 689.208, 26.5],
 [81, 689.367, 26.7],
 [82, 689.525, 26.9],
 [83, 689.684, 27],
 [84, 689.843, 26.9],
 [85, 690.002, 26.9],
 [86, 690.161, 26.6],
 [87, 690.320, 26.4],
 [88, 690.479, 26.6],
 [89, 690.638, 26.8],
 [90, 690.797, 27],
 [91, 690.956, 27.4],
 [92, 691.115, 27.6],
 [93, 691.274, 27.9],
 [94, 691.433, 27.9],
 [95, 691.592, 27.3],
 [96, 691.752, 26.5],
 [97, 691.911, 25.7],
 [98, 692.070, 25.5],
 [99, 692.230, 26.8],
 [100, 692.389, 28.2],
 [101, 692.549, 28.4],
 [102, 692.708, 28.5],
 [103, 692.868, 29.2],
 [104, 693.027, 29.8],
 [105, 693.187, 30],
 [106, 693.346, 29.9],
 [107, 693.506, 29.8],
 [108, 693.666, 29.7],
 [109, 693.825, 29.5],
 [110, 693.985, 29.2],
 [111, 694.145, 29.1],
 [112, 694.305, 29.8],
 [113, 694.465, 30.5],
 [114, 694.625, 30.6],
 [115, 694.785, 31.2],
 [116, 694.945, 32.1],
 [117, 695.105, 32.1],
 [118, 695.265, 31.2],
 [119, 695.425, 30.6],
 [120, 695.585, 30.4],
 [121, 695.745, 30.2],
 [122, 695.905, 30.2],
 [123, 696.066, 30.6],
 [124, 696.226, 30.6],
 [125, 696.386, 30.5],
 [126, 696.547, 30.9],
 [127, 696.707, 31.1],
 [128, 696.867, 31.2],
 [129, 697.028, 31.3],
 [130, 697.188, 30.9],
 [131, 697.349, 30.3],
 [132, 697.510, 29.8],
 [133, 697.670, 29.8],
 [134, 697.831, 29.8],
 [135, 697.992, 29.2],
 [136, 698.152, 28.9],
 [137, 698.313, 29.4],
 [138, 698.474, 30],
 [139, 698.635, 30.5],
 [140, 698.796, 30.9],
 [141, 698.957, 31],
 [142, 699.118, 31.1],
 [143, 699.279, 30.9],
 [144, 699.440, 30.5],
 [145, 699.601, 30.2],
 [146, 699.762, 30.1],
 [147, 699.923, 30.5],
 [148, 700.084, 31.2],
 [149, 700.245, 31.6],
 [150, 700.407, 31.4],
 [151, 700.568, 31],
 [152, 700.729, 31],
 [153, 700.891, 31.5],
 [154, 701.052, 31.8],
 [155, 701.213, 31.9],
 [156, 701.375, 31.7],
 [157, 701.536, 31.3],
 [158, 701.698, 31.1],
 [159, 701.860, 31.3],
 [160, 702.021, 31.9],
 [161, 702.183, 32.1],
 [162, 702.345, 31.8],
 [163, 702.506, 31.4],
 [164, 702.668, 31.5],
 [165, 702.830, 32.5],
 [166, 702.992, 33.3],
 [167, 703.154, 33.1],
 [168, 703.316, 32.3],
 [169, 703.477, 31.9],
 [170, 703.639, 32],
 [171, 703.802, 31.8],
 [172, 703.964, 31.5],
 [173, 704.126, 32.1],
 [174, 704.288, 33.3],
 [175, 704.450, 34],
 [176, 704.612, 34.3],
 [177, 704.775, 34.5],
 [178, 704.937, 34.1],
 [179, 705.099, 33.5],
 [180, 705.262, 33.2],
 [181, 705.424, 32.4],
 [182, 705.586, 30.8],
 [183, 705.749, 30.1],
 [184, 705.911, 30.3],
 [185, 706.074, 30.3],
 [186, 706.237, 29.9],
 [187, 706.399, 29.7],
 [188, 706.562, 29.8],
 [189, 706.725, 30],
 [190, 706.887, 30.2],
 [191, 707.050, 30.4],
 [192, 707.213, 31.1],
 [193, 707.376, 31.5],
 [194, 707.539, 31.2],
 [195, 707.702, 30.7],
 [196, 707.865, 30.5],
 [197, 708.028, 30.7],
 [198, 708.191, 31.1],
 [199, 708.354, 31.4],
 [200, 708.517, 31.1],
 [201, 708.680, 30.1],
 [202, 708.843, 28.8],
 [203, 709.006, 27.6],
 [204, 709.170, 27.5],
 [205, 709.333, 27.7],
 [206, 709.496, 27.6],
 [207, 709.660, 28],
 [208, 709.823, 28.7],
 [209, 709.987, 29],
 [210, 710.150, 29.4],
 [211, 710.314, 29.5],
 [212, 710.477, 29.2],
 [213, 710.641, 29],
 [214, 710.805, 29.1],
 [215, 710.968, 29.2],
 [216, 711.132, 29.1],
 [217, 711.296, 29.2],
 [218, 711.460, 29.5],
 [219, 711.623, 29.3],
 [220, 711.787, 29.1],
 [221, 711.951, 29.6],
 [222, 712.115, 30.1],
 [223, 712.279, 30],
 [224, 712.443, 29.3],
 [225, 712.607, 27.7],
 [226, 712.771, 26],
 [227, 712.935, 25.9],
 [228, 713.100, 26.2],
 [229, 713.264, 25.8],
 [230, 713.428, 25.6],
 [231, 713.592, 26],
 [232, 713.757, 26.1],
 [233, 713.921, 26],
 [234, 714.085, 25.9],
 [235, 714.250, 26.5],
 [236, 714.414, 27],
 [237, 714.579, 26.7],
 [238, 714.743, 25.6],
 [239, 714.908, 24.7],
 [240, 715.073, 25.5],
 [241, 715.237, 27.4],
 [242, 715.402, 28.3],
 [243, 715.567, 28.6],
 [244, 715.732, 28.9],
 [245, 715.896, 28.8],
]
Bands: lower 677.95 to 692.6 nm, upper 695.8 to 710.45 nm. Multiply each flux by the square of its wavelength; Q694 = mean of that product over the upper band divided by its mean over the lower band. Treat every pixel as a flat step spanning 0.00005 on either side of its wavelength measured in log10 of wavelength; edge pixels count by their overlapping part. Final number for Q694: 1.2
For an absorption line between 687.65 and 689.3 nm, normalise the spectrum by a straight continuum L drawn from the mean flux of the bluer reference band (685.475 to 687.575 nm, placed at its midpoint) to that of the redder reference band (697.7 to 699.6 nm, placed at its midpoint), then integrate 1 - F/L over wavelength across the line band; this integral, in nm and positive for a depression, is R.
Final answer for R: -0.04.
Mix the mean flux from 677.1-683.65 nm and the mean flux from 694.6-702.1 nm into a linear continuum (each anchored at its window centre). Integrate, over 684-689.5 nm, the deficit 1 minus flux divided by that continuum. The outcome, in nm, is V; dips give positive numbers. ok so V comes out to 0.377 nm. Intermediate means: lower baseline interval 26.2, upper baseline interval 30.8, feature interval 25.9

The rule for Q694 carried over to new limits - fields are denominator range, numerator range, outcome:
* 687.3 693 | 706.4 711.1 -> 1.16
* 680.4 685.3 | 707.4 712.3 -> 1.23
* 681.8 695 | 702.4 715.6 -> 1.17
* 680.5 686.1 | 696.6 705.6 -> 1.28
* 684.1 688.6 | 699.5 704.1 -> 1.28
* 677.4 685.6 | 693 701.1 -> 1.23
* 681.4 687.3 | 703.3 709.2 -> 1.30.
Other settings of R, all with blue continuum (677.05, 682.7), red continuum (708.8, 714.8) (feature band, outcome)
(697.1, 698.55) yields -0.139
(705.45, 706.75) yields -0.122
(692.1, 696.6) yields -0.485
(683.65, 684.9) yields 0.020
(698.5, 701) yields -0.329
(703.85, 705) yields -0.243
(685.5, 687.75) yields 0.111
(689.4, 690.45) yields 0.001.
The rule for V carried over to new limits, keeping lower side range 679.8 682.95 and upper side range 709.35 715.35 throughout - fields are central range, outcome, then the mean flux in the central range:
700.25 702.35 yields -0.34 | 31.5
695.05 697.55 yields -0.36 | 30.7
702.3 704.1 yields -0.32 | 32.1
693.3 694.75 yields -0.17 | 29.8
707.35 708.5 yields -0.15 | 31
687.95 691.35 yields -0.04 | 26.8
